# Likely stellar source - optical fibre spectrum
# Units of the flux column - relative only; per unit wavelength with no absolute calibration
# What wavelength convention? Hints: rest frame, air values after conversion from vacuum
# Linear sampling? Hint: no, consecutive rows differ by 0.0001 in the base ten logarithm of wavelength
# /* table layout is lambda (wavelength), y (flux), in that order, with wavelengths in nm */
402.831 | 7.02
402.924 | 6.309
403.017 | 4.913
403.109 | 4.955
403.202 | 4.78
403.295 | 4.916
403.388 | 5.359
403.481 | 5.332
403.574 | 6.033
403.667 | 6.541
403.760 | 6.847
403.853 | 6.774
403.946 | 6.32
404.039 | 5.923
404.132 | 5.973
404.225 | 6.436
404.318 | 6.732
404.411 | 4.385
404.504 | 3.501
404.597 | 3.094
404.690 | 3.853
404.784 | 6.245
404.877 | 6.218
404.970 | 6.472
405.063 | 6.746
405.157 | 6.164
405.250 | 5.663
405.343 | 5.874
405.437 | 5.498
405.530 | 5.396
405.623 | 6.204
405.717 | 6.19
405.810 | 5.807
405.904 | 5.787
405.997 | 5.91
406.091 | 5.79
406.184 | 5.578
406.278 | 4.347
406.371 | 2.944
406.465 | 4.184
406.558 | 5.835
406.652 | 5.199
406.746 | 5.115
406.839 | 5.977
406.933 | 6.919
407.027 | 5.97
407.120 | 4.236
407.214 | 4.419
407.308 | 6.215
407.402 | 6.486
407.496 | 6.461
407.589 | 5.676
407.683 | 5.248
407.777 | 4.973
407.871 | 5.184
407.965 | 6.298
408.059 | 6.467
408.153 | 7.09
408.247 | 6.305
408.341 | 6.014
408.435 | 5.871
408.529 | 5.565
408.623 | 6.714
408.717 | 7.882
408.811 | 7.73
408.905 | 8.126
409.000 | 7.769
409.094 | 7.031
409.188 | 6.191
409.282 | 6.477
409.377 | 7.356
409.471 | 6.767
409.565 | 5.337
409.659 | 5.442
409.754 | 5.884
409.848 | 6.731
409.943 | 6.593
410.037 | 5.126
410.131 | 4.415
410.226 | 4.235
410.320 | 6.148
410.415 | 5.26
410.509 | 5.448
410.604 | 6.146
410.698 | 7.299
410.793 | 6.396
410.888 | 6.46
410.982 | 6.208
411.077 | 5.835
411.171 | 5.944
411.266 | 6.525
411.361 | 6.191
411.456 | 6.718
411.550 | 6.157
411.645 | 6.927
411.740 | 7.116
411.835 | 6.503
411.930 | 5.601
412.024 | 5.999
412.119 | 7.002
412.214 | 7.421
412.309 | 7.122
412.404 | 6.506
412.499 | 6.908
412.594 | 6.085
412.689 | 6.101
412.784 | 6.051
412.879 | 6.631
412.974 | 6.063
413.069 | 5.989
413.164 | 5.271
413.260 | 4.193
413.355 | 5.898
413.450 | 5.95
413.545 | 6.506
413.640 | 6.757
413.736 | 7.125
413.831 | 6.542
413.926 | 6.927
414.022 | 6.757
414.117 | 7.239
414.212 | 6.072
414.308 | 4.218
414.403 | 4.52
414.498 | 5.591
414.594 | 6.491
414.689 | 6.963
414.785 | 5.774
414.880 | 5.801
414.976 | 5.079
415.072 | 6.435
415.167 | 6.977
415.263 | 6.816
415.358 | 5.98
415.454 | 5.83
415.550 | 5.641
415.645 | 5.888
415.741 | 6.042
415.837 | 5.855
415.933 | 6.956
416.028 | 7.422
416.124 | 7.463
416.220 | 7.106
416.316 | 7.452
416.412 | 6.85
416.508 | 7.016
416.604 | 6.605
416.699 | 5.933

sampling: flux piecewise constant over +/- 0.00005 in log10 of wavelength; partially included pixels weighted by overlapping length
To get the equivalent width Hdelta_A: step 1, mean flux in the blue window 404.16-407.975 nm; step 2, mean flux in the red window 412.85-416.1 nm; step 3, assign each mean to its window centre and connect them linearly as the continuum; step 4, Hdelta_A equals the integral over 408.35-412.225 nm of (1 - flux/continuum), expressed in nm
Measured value -0.36 nm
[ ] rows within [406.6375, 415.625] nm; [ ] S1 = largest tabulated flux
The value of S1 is 8.126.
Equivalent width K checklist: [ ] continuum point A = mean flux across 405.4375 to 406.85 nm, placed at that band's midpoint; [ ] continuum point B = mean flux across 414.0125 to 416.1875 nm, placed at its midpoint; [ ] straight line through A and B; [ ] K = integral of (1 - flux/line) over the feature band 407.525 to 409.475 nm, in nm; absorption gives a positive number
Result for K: -0.33 nm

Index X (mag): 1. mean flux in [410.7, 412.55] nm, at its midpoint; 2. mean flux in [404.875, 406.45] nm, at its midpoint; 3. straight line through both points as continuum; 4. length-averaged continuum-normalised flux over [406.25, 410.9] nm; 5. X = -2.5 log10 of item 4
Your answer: 0.020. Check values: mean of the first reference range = 5.64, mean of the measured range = 5.96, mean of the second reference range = 6.52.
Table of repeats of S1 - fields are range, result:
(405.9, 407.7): 6.919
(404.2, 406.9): 6.746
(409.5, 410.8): 7.299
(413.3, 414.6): 7.239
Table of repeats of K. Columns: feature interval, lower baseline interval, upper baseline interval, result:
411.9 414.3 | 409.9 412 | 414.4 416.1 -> -0.079 nm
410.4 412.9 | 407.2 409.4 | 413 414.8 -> -0.085 nm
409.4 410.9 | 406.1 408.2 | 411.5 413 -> 0.058 nm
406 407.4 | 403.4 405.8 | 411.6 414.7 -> 0.151 nm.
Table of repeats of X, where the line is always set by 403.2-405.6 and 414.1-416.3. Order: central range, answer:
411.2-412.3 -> -0.09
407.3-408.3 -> -0.03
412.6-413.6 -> 0.04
